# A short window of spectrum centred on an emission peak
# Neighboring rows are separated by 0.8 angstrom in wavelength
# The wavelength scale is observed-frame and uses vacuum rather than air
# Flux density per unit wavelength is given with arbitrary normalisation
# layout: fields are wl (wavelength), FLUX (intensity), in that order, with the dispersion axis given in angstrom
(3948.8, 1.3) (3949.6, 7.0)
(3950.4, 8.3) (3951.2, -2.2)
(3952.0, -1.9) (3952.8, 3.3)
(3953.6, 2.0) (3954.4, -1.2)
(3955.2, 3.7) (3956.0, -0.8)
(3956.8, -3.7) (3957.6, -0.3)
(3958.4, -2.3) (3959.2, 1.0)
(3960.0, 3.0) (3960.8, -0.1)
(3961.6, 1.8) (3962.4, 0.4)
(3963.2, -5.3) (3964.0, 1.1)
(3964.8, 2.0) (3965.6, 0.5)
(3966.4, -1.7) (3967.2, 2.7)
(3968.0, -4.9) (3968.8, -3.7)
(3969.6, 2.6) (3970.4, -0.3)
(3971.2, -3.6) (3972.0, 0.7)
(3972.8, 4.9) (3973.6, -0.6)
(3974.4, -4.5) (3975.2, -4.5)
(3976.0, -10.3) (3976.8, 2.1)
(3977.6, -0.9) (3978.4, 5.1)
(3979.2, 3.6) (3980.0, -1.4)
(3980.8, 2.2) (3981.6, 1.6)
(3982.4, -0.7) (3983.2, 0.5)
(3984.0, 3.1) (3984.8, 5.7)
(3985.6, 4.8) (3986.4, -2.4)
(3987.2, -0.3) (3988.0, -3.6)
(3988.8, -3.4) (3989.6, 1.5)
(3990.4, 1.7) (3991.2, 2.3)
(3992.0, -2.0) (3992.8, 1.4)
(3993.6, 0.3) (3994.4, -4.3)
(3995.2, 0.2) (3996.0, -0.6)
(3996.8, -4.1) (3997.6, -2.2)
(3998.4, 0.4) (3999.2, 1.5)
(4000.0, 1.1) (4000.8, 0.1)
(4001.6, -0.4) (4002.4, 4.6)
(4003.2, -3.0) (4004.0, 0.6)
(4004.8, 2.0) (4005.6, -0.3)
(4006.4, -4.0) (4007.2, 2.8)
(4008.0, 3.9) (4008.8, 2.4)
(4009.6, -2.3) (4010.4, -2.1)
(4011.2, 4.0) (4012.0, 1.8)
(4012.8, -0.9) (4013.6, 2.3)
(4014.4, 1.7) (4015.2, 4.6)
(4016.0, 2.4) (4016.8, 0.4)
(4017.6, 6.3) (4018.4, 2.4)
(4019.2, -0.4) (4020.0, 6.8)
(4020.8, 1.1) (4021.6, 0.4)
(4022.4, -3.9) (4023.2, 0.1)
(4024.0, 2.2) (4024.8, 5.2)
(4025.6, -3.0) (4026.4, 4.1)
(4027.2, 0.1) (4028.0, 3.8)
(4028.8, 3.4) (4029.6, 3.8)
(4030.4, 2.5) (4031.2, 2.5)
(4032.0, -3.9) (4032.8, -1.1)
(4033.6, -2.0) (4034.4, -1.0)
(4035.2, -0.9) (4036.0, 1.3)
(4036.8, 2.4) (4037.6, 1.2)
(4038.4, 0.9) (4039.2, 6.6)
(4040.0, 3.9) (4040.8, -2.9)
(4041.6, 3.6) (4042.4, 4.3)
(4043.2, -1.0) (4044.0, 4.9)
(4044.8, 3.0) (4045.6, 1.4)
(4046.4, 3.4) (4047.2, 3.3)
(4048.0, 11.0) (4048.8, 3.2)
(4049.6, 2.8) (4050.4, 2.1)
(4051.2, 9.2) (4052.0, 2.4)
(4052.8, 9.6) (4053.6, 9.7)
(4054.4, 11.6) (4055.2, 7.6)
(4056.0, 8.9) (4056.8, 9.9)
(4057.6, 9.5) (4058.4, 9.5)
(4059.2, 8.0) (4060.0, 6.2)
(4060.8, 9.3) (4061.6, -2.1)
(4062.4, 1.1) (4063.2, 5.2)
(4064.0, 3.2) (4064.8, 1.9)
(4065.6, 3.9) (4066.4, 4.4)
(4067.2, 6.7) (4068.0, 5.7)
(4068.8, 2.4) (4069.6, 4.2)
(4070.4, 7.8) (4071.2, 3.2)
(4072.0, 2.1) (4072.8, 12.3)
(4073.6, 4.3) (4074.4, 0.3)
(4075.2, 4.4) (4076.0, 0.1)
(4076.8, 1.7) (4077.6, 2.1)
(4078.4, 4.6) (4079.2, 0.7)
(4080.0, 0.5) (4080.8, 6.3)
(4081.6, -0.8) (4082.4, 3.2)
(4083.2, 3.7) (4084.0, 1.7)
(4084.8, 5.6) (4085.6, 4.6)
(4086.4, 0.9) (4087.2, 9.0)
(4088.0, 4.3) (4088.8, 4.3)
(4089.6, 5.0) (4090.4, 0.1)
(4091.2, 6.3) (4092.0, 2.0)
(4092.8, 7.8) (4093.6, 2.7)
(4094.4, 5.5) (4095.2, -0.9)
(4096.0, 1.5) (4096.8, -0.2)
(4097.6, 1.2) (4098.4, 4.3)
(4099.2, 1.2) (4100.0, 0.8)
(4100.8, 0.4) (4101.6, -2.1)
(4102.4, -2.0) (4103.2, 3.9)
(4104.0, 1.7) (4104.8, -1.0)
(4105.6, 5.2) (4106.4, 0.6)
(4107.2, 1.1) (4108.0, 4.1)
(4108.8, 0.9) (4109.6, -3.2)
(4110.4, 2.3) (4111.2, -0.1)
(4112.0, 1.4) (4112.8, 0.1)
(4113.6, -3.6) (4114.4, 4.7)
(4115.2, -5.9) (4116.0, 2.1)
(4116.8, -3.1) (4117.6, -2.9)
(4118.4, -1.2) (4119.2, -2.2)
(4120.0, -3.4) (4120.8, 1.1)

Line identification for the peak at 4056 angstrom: Ly-alpha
